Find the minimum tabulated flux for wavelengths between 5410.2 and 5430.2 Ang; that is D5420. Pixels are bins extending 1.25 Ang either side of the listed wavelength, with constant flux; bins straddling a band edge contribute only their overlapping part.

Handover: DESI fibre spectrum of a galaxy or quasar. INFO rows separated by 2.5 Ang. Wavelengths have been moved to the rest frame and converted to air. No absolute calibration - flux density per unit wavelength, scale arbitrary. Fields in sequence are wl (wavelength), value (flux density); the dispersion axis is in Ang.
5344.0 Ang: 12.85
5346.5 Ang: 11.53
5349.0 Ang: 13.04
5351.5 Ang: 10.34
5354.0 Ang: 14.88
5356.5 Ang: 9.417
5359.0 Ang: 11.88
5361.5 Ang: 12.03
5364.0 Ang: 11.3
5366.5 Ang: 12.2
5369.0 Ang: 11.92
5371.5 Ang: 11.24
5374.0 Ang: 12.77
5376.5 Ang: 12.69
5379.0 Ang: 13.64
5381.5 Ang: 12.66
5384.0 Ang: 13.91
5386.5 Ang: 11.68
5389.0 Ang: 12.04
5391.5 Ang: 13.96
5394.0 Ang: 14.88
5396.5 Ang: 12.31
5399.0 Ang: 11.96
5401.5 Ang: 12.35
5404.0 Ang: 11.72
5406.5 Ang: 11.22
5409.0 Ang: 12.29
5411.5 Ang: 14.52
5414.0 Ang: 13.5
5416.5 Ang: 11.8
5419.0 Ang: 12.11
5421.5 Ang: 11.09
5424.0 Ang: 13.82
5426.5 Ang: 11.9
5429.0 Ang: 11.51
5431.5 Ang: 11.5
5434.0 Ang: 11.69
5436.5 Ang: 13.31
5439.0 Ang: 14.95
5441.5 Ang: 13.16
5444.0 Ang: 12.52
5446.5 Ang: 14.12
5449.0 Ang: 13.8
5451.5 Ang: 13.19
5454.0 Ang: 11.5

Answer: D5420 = 11.09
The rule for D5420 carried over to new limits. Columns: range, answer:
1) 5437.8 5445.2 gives 12.52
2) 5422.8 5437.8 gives 11.5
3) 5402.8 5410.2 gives 11.22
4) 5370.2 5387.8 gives 11.24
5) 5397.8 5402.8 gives 11.96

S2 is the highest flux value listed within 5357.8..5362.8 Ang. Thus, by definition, 12.03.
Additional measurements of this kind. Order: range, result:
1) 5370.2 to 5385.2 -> 13.91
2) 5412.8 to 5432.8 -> 13.82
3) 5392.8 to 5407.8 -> 14.88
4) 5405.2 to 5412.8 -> 14.52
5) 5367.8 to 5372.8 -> 11.92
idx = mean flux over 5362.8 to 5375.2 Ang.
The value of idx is 11.9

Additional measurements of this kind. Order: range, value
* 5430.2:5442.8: 12.9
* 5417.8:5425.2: 12.3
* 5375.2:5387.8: 12.9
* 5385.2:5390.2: 11.9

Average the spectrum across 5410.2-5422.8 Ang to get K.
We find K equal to 12.6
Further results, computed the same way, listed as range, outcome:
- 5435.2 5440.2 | 14.1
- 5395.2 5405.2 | 12.1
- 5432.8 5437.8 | 12.5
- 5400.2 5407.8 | 11.8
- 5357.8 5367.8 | 11.9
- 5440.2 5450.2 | 13.4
